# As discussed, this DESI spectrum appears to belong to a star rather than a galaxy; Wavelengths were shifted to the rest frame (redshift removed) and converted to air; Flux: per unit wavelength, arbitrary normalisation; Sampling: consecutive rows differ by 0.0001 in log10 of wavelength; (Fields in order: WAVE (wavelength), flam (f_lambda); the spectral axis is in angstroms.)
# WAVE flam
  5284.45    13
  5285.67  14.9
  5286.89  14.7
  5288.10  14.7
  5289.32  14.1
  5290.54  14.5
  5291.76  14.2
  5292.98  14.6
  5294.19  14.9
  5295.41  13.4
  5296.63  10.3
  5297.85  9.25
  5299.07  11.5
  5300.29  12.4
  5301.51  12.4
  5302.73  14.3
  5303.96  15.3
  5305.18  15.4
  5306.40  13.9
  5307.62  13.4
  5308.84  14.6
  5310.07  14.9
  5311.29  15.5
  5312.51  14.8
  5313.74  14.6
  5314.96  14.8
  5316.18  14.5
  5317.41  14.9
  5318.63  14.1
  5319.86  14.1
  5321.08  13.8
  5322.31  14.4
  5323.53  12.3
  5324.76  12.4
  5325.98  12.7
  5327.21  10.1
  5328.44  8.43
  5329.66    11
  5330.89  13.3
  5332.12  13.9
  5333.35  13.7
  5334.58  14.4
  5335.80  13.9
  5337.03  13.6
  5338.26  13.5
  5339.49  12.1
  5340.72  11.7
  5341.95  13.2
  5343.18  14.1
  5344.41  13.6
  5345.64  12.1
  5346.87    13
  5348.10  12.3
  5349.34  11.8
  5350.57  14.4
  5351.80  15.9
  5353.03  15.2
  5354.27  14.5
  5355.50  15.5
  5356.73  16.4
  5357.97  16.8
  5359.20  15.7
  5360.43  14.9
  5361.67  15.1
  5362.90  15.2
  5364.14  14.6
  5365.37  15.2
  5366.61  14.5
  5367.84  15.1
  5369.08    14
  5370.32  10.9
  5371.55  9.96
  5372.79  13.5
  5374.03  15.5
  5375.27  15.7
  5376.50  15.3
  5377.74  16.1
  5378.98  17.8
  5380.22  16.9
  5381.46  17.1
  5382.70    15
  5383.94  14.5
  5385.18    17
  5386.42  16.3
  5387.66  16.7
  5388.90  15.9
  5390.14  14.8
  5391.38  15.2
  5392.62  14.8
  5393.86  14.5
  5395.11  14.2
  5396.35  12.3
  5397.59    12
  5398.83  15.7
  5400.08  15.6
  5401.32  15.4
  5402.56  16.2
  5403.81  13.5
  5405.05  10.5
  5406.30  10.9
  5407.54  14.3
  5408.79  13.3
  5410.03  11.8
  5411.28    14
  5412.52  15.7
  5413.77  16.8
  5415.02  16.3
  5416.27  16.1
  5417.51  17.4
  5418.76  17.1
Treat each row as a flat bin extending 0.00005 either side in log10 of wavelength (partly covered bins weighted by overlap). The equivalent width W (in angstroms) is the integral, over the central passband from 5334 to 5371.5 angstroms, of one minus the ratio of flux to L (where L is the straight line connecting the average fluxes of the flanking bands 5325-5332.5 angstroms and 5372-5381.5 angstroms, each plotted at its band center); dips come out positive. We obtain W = -1.13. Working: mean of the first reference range 11.5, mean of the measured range 14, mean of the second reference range 15.8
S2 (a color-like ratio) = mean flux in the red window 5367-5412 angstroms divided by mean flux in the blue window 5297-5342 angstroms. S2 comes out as 1.1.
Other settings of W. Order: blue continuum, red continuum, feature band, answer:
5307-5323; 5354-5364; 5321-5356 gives 4.5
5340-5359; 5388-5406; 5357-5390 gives -2.4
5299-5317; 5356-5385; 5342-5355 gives 1.0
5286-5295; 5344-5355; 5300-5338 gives 1.3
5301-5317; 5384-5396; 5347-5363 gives 0.2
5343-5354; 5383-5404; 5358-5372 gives -0.2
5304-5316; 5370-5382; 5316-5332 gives 2.2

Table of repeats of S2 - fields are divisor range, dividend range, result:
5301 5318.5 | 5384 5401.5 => 1.03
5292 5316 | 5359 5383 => 1.08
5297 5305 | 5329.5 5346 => 1.05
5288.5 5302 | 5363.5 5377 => 1.09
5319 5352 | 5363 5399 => 1.15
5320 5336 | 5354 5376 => 1.16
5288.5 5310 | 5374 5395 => 1.17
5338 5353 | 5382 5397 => 1.14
